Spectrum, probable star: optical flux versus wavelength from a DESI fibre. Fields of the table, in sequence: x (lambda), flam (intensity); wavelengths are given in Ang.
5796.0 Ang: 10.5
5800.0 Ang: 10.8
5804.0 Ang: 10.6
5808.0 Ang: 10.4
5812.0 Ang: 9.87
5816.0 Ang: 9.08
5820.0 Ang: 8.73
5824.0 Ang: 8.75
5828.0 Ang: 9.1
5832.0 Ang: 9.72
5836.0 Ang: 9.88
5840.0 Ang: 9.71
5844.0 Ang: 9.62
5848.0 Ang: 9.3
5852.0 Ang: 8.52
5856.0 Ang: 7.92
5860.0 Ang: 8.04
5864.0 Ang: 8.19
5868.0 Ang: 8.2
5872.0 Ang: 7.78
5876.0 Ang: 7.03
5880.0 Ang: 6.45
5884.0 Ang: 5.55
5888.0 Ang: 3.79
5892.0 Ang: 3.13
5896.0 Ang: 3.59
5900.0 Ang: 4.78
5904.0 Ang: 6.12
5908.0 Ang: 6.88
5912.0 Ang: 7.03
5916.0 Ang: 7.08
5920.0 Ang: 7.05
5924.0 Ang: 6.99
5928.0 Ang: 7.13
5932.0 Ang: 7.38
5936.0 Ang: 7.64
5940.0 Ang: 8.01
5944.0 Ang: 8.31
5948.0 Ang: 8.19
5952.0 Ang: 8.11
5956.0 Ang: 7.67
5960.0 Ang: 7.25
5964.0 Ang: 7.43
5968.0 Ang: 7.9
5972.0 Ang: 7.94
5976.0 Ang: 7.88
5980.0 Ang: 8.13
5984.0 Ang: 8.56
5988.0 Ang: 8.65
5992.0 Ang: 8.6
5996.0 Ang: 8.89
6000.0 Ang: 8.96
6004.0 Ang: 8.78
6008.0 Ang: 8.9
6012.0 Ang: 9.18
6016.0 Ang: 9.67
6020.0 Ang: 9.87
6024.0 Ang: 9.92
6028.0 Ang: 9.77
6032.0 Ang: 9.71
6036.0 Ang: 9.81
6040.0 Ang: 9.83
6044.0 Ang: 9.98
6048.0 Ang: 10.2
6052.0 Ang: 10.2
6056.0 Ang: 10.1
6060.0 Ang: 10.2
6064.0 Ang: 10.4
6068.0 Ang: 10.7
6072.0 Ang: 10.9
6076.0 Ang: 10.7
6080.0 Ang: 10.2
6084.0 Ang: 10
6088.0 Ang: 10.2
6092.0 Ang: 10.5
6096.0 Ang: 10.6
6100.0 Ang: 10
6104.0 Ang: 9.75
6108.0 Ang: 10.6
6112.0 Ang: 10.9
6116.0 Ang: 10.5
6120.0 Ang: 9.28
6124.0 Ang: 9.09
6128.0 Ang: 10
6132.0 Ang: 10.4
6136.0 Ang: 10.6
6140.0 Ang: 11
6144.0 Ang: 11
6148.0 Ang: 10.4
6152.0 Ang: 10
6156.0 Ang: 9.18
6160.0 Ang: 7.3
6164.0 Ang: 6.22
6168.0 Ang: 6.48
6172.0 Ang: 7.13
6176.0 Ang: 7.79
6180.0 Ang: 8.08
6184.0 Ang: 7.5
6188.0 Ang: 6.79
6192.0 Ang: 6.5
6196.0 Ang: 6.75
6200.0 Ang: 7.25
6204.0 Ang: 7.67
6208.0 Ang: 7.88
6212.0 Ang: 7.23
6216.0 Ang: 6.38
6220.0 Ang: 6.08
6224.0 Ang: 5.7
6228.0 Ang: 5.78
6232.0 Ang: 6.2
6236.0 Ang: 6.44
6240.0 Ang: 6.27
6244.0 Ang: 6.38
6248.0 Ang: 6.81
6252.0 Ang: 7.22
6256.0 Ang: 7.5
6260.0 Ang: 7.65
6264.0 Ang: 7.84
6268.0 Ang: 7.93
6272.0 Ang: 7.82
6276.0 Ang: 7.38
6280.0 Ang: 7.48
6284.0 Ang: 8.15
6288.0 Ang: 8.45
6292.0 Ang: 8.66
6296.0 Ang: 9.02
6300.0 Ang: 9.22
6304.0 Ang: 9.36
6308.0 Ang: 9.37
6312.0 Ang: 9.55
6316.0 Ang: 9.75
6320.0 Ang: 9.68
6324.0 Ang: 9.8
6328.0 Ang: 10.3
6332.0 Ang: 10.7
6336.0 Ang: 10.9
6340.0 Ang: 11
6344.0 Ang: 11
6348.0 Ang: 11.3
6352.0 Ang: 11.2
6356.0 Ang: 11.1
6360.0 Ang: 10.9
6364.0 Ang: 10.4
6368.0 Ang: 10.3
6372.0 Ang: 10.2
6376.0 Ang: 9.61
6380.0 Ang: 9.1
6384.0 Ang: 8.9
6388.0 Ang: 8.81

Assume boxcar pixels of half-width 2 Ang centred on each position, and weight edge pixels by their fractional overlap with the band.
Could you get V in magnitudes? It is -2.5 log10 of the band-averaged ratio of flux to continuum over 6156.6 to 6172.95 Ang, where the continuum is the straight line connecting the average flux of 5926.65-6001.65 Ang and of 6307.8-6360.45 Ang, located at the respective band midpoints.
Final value 0.32 mag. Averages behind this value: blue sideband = 8.04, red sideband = 10.5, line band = 6.97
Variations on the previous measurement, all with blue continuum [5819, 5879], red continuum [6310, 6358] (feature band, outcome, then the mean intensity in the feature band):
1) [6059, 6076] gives -0.12 mag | 10.6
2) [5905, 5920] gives 0.27 mag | 6.95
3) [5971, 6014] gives 0.07 mag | 8.6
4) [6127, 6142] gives -0.08 mag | 10.5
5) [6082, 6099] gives -0.08 mag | 10.3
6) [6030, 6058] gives -0.06 mag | 9.98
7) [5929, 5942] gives 0.18 mag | 7.63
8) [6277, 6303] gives 0.22 mag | 8.49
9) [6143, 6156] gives -0.04 mag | 10.2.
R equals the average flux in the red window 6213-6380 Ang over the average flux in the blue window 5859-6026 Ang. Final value 1.15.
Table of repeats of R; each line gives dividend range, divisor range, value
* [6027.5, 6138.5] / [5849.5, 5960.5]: 1.47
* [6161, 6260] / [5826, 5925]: 0.94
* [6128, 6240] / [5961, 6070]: 0.84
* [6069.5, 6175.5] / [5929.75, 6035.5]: 1.14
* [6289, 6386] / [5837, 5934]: 1.43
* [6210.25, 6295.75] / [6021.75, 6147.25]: 0.70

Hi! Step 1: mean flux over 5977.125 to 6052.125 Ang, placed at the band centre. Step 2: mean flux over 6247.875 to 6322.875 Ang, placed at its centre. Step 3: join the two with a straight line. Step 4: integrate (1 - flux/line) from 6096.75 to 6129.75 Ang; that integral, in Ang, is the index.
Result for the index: -3.9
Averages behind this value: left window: 9.31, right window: 8.42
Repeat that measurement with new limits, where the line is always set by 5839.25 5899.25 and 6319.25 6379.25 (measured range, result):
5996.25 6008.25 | -1.3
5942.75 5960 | -0.8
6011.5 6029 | -3.4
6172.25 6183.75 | 1.9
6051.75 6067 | -3.3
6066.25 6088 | -4.9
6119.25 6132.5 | -1.1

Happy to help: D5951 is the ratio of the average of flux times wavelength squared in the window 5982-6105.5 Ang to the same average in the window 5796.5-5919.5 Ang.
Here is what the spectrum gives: 1.33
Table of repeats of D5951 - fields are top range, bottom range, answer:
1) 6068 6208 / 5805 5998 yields 1.27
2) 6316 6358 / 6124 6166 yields 1.18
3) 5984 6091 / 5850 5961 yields 1.48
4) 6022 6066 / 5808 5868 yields 1.19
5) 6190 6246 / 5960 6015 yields 0.85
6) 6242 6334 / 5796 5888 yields 1.14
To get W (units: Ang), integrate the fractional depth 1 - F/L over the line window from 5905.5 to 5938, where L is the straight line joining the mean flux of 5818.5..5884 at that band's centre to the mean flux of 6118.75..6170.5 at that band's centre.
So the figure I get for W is 5.7 Ang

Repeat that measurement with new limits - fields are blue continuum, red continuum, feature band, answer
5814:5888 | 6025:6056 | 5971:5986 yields 2.0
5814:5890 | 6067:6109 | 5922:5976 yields 8.2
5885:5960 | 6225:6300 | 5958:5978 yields -2.9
